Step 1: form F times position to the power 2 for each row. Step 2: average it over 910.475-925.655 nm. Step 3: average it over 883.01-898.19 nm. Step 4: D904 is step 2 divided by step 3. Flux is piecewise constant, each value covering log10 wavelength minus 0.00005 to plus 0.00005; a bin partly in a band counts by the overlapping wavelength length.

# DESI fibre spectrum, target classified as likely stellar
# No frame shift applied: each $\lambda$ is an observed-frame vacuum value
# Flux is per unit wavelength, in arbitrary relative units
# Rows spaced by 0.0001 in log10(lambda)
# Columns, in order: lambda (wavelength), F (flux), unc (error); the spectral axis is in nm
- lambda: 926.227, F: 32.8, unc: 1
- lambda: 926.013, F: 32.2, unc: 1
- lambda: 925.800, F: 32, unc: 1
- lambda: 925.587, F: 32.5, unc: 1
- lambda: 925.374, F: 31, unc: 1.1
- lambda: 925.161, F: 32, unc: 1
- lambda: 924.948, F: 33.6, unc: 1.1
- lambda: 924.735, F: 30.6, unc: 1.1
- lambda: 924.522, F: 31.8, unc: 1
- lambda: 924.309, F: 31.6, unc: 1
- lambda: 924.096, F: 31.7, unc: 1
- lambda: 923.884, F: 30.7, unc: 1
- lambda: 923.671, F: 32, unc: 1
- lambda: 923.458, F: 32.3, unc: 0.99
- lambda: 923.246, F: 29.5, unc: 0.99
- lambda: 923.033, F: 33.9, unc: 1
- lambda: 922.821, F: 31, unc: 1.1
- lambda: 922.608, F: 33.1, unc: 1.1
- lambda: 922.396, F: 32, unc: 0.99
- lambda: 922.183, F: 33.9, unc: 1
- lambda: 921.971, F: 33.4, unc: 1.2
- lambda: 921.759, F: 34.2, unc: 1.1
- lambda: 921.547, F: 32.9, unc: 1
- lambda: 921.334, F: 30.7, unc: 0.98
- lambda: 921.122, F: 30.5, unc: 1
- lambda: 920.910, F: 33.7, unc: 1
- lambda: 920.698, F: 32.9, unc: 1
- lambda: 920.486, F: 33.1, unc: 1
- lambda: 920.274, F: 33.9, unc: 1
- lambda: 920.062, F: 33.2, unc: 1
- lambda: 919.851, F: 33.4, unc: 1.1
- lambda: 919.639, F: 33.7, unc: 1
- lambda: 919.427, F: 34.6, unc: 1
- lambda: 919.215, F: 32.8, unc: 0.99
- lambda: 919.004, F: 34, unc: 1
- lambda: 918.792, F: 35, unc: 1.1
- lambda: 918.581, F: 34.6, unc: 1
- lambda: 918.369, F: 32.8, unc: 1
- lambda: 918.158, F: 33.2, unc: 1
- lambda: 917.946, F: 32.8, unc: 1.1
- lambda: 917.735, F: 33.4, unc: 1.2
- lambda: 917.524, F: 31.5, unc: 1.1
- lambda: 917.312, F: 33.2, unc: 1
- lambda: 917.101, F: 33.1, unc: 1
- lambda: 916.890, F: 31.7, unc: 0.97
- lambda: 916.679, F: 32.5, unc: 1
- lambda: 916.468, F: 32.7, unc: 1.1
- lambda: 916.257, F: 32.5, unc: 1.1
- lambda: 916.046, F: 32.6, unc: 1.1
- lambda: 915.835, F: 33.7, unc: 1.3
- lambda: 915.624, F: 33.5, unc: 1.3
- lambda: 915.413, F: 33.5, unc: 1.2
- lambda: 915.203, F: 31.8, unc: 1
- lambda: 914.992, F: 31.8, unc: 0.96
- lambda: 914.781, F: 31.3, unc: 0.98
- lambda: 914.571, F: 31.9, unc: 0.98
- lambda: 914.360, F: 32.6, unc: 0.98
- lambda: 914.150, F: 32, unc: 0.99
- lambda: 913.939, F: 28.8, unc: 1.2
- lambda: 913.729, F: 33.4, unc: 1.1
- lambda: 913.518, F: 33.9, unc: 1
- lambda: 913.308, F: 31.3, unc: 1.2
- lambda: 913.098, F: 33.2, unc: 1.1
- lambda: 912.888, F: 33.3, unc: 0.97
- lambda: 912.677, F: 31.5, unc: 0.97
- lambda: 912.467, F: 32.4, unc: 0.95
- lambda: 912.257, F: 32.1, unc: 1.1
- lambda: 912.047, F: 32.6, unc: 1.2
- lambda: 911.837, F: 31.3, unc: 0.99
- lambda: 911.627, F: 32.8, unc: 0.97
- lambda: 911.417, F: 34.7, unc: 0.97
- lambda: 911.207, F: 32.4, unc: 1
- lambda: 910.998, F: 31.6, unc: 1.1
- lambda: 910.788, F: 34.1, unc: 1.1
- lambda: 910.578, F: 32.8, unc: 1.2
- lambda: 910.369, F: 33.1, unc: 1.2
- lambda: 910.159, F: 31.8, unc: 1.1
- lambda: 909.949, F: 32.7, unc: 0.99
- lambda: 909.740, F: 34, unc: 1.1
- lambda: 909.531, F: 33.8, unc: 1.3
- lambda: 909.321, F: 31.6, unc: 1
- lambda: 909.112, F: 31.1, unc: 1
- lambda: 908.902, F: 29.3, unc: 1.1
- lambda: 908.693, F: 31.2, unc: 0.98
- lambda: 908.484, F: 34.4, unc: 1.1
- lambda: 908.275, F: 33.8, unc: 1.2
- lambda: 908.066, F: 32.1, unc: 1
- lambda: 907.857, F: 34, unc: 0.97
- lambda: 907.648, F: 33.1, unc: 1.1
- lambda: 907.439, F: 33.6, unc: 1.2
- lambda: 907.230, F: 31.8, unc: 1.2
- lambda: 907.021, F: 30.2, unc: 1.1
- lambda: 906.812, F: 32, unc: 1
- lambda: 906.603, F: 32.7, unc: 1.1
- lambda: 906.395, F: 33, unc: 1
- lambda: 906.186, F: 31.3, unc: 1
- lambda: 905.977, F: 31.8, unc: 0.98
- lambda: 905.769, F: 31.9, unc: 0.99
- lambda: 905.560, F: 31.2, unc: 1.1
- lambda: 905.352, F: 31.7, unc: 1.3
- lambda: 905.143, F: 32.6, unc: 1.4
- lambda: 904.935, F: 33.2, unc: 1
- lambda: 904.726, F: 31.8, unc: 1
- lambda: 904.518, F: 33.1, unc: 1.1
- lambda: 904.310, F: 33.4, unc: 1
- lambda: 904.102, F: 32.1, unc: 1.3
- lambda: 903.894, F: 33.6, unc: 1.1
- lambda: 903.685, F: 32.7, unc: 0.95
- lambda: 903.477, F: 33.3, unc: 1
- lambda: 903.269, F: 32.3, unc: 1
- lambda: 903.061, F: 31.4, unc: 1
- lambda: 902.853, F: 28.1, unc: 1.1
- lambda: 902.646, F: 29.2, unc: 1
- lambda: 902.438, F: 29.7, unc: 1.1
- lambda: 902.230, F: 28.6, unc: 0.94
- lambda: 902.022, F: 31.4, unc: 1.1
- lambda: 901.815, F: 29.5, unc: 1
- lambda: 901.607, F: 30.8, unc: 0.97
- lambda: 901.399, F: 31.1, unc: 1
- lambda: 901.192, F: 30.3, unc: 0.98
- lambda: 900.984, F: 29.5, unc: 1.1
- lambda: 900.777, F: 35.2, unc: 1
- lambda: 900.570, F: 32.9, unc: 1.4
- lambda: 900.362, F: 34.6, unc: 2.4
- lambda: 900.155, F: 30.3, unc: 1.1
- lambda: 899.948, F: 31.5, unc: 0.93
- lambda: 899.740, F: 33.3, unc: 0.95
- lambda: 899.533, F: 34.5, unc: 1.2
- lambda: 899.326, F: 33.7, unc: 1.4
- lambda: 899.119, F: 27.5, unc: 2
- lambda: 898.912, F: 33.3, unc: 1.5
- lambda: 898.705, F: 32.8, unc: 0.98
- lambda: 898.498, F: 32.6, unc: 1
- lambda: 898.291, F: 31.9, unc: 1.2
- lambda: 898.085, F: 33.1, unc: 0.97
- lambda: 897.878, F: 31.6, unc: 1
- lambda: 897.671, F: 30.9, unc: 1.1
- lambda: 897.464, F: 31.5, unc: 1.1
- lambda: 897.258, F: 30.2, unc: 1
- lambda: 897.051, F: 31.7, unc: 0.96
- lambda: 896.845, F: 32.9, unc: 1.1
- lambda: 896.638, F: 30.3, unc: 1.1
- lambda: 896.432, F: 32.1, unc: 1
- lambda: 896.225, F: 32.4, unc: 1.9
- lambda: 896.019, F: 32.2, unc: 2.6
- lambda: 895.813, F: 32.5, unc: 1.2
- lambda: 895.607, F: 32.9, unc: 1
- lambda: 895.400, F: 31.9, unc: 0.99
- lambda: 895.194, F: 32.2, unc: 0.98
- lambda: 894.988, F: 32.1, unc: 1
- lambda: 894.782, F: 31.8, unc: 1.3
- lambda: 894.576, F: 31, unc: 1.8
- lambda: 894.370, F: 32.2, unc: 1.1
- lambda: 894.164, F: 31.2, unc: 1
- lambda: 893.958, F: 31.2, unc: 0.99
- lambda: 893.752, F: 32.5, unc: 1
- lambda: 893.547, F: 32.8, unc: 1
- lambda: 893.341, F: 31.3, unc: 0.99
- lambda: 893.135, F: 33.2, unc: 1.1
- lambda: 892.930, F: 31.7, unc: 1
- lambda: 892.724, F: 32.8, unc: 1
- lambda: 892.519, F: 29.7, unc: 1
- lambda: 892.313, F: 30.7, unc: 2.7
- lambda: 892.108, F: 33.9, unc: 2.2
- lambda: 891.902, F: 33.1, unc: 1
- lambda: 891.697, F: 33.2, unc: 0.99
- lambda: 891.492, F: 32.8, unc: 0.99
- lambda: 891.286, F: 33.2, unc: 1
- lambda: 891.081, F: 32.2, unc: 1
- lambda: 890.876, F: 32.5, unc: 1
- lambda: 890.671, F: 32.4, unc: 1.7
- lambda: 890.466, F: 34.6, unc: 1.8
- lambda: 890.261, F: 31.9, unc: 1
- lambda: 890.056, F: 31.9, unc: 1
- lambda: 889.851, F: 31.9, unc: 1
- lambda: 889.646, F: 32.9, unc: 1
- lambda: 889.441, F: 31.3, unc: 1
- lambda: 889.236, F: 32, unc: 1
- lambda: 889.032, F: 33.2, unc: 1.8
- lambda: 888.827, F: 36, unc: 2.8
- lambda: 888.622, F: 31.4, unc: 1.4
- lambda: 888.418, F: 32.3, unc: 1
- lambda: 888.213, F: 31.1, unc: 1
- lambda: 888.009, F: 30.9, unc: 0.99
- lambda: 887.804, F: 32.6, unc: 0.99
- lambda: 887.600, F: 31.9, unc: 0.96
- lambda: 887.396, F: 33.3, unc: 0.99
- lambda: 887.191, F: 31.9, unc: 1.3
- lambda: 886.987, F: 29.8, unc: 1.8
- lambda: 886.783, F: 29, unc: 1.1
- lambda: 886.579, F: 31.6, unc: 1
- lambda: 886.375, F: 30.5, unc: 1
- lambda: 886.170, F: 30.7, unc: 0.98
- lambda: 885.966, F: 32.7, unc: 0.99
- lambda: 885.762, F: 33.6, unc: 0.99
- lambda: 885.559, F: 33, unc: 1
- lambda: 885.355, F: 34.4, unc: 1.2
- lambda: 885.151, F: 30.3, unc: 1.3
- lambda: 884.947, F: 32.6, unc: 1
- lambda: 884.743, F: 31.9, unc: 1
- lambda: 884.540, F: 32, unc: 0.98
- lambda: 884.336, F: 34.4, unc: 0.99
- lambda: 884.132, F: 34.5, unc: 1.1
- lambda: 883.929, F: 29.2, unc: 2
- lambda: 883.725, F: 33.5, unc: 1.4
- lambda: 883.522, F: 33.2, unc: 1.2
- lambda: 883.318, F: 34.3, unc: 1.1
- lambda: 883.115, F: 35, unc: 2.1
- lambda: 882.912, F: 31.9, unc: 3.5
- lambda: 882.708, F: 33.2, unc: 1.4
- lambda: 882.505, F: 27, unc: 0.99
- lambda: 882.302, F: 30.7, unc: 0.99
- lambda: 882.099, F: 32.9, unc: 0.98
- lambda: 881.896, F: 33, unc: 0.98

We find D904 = 1.1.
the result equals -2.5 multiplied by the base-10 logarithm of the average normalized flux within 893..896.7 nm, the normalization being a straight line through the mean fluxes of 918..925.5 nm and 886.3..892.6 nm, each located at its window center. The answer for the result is 0.01 mag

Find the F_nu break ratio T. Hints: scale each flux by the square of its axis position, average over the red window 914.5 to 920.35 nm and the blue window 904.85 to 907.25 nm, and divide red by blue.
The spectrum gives 1.1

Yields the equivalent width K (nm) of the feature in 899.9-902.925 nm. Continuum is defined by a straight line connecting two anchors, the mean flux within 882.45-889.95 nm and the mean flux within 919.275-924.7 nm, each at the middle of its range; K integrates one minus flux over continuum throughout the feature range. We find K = 0.14 nm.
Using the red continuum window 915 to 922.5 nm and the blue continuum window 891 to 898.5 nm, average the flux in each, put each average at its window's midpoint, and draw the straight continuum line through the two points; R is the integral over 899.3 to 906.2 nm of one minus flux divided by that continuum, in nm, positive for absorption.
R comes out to 0.12 nm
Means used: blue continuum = 32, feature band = 31.8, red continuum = 33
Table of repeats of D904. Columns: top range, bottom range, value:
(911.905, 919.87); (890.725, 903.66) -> 1.07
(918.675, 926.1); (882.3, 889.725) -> 1.10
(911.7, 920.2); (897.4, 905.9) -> 1.06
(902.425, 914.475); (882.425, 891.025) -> 1.05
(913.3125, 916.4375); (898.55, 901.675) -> 1.04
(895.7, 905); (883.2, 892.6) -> 1.01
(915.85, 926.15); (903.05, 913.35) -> 1.03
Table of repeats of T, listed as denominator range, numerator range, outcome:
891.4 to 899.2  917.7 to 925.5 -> 1.08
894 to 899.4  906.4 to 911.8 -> 1.05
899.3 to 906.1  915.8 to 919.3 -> 1.07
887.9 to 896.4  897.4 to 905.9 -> 1.01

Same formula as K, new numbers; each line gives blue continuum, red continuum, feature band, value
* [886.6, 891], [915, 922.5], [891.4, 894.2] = 0.01 nm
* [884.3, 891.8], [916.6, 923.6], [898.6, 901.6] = 0.03 nm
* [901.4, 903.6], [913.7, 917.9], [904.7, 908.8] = -0.17 nm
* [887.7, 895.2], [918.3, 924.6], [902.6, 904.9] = 0.03 nm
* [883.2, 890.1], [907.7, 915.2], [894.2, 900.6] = 0.05 nm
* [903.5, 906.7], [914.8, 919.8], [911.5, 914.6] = 0.06 nm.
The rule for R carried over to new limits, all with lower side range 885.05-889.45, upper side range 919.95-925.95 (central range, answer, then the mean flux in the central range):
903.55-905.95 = -0.03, 32.5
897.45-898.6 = 0.00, 32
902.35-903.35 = 0.06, 30.1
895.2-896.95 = 0.00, 32.2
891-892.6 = -0.02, 32.4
